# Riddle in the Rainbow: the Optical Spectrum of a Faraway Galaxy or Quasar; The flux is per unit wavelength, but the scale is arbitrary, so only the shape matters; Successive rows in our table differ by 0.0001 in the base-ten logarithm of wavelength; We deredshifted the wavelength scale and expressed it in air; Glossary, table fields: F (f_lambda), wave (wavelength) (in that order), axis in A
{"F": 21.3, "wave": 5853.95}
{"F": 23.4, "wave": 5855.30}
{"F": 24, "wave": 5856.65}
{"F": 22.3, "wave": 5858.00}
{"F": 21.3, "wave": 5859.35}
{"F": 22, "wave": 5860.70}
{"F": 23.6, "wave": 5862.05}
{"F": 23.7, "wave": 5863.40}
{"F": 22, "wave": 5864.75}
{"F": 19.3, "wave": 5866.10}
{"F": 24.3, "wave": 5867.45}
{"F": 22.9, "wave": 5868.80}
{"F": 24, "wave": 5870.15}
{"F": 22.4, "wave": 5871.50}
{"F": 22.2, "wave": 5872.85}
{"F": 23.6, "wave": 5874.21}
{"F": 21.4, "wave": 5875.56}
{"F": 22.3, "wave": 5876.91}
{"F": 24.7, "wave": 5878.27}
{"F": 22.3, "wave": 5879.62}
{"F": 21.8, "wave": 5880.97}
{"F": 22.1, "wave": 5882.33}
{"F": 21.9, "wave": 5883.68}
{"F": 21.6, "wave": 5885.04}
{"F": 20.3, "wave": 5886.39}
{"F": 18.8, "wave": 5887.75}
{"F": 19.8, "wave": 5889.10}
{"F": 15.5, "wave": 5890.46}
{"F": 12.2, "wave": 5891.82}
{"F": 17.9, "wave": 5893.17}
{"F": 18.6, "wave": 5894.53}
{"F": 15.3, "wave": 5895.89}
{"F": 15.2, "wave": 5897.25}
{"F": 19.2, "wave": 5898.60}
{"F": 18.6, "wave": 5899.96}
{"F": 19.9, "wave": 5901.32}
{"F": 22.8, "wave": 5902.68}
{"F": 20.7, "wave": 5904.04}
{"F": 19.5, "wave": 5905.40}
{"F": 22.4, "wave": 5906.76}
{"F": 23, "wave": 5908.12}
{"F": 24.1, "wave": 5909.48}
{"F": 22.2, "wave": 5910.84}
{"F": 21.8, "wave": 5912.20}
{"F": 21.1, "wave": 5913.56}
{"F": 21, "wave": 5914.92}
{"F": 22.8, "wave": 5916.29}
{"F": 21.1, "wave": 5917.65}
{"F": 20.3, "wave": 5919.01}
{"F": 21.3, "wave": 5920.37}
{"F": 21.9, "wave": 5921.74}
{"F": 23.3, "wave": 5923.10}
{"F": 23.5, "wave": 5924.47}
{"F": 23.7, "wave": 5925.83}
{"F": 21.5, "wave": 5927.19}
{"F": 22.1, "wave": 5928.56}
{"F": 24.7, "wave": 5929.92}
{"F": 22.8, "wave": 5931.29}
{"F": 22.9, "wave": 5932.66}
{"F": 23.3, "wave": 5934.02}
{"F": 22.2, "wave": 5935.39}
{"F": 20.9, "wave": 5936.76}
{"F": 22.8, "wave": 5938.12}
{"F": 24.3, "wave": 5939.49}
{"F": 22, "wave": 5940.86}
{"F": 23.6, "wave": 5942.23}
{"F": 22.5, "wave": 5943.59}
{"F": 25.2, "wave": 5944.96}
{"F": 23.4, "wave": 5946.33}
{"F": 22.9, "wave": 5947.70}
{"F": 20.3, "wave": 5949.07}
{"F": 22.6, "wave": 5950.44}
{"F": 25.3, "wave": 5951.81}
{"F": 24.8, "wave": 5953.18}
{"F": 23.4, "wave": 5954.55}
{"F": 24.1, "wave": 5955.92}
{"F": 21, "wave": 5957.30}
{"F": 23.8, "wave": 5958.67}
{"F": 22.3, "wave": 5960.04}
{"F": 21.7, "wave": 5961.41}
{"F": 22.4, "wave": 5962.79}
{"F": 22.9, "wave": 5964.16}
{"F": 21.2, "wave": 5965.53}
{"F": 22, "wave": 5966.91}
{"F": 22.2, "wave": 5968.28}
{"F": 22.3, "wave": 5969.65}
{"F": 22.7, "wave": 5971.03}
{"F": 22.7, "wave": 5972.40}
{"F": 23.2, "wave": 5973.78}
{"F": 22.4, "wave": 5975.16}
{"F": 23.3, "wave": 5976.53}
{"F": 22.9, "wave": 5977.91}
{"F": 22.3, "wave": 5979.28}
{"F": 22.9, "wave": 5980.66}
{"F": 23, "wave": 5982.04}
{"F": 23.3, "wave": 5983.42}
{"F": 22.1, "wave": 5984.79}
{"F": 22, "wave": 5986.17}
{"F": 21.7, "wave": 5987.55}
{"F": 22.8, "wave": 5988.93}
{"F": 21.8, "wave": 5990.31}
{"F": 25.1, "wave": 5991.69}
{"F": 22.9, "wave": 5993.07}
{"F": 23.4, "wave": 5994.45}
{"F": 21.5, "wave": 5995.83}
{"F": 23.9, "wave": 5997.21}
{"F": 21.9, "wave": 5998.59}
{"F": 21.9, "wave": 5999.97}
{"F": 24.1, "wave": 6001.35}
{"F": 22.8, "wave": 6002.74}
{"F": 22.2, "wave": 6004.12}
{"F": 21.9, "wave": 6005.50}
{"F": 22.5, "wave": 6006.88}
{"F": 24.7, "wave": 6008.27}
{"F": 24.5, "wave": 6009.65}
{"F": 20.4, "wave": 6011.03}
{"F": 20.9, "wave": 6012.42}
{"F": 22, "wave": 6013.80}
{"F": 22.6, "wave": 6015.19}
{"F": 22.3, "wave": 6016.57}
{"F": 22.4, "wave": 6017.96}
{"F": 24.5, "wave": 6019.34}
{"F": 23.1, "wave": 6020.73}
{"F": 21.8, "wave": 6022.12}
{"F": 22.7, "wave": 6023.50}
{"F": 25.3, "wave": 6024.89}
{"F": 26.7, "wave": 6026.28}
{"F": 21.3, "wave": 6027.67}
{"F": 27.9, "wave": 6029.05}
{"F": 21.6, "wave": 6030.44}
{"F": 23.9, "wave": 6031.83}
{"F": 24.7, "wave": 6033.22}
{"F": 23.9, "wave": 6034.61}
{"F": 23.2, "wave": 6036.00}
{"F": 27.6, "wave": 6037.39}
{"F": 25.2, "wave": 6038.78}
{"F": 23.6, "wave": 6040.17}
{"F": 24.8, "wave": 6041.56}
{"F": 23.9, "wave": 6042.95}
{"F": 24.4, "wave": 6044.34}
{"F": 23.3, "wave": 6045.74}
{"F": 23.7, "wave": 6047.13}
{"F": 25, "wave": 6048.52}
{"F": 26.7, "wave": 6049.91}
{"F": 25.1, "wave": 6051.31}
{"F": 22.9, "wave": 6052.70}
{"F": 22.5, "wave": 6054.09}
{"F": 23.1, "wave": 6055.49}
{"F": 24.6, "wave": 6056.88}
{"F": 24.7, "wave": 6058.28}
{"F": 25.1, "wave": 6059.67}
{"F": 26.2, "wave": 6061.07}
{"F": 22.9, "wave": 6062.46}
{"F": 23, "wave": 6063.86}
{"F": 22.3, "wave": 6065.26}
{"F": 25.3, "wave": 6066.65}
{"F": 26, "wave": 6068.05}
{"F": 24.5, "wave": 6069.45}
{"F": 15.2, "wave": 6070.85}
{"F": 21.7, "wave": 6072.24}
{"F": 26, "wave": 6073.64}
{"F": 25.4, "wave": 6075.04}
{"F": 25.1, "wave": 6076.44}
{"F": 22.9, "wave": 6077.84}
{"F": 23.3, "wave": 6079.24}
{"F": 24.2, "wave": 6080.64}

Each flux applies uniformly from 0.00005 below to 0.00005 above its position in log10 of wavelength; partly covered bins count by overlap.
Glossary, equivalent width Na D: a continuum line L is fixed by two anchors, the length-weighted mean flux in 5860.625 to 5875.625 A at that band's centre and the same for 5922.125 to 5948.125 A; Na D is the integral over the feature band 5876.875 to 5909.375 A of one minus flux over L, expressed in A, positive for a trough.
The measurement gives 4.2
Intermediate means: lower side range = 22.7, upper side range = 23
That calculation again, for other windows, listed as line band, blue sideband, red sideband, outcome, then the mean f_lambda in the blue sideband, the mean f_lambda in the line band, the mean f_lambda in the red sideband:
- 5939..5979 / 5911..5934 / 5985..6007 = -0.7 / 22.3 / 22.9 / 22.6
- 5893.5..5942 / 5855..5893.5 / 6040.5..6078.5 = 1.3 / 21.5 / 21.5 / 23.9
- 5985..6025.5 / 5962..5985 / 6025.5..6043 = 1.5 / 22.6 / 22.7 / 24.5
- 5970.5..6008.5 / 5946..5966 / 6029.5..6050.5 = 1.1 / 22.8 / 22.8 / 24.4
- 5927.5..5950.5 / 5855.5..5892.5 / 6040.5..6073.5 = -0.5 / 21.6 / 22.8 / 23.8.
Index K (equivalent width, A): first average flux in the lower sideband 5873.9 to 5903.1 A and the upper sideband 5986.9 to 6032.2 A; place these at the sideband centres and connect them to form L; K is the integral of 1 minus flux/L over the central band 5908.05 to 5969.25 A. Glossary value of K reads -4.5 A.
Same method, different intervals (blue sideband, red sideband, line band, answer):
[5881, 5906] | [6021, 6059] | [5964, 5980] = -0.53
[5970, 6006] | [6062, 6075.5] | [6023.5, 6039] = -1.07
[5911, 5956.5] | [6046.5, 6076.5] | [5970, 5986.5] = 0.28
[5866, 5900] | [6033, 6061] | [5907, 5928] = -0.95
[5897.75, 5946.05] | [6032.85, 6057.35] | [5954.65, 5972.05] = 0.34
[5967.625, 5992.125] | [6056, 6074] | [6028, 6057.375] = -1.21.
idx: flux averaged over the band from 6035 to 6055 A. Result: 24.4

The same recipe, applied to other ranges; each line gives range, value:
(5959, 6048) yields 23.1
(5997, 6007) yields 22.6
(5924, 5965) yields 23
